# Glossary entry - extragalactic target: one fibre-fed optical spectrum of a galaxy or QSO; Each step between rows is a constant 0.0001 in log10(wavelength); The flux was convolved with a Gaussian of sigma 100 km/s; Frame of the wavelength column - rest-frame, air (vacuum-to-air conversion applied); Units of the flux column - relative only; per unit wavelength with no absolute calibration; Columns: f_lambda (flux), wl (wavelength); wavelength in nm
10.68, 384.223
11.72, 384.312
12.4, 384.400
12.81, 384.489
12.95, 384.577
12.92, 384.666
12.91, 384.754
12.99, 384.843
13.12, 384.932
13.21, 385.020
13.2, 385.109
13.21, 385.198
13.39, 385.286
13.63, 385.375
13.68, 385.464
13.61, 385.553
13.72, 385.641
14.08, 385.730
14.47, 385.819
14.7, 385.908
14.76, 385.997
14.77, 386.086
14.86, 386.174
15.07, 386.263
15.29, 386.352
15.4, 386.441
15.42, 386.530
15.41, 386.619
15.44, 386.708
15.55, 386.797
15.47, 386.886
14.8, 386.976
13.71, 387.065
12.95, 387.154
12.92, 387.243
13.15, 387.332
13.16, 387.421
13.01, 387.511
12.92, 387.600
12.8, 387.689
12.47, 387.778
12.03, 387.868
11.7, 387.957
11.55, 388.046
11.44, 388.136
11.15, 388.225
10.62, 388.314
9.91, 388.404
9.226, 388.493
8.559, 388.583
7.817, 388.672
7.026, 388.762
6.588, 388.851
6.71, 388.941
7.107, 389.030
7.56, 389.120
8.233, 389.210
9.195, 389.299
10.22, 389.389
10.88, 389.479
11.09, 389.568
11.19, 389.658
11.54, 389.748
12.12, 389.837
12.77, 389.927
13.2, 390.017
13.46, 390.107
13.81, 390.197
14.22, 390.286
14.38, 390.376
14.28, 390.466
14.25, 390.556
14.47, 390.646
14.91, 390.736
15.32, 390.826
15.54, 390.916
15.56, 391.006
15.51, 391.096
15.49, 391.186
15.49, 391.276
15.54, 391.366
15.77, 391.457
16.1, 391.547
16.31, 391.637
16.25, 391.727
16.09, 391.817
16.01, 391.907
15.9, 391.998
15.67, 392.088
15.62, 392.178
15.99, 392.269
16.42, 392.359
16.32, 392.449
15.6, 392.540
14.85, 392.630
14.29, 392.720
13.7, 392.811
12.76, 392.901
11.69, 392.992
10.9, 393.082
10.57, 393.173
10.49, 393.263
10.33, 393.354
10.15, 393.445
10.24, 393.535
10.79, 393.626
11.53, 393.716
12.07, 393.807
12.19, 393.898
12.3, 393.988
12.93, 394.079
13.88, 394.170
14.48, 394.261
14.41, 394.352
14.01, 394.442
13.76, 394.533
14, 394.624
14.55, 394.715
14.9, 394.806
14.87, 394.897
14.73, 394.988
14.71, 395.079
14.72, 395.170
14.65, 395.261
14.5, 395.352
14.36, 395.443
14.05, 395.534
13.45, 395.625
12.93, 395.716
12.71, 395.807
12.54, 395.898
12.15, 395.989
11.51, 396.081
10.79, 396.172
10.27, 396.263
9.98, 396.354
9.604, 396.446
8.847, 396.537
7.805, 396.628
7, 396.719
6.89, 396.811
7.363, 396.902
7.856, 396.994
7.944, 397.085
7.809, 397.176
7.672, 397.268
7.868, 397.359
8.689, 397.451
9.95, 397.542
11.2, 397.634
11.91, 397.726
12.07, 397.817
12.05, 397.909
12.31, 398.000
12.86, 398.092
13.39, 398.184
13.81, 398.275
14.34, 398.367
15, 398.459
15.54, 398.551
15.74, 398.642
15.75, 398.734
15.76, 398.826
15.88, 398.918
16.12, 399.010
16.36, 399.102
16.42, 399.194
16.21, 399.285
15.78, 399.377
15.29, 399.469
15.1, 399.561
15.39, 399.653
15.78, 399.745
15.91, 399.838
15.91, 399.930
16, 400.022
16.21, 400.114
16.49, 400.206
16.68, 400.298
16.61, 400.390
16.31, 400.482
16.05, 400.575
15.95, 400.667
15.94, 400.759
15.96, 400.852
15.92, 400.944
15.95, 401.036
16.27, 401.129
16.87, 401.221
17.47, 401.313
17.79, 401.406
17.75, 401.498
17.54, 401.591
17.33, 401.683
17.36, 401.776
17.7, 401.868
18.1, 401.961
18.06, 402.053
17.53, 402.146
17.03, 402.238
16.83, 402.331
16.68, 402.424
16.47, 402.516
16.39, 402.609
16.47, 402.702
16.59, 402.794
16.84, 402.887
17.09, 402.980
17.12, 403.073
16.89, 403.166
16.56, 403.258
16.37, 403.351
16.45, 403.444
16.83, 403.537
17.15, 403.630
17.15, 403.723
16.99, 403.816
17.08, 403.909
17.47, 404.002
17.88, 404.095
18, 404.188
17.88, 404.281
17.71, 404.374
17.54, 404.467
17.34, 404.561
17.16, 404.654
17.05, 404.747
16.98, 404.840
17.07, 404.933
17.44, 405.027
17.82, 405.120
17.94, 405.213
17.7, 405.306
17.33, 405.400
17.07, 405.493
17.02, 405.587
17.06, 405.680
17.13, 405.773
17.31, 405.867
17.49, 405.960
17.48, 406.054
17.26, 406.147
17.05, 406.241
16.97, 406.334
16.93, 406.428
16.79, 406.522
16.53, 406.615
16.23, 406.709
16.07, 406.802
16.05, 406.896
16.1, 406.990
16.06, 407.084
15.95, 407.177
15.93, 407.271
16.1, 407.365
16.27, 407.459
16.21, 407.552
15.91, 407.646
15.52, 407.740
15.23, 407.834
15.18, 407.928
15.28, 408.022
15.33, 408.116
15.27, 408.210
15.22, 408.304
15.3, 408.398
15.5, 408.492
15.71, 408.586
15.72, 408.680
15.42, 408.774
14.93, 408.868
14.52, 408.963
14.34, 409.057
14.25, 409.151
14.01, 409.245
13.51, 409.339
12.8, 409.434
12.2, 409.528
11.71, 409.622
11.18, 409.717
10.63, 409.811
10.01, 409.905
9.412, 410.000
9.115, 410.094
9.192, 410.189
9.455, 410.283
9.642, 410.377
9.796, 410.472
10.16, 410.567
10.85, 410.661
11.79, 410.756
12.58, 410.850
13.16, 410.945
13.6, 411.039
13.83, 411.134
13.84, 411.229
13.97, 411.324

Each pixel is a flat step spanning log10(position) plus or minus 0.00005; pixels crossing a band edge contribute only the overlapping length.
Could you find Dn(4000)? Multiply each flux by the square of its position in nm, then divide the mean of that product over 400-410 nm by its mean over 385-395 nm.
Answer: 1.33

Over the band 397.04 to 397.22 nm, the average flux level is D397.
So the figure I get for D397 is 7.9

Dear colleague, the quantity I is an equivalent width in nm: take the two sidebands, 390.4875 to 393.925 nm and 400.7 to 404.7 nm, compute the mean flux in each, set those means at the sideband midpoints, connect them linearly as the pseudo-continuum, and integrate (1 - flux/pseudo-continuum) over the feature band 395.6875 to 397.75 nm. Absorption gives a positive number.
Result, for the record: 0.778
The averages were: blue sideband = 14.1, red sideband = 17.1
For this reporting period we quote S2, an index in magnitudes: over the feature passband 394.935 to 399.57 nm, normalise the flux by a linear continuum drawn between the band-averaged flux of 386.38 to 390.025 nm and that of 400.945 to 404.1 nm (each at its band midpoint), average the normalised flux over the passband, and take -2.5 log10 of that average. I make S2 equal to 0.211 mag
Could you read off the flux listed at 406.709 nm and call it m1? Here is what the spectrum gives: 16.23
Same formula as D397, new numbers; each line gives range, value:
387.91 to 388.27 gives 11.5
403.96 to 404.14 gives 17.7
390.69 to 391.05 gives 15.3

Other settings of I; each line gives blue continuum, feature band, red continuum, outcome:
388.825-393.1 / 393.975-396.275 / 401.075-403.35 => 0.19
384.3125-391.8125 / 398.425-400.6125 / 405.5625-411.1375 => -0.34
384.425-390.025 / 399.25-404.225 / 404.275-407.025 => -0.19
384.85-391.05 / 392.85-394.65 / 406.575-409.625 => 0.17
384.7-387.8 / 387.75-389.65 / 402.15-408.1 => 0.63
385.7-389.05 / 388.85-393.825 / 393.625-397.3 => -0.39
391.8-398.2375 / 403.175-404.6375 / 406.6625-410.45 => -0.41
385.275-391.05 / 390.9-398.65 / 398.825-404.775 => 0.90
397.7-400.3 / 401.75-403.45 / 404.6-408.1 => -0.12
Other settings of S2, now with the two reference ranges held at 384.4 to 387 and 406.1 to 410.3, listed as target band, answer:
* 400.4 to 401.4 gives -0.13 mag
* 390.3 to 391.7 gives -0.07 mag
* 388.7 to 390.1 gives 0.41 mag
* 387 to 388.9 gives 0.26 mag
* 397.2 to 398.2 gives 0.31 mag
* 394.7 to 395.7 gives -0.01 mag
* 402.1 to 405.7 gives -0.18 mag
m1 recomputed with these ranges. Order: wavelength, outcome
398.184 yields 13.39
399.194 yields 16.42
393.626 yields 10.79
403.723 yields 17.15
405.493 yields 17.07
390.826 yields 15.32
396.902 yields 7.363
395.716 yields 12.93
